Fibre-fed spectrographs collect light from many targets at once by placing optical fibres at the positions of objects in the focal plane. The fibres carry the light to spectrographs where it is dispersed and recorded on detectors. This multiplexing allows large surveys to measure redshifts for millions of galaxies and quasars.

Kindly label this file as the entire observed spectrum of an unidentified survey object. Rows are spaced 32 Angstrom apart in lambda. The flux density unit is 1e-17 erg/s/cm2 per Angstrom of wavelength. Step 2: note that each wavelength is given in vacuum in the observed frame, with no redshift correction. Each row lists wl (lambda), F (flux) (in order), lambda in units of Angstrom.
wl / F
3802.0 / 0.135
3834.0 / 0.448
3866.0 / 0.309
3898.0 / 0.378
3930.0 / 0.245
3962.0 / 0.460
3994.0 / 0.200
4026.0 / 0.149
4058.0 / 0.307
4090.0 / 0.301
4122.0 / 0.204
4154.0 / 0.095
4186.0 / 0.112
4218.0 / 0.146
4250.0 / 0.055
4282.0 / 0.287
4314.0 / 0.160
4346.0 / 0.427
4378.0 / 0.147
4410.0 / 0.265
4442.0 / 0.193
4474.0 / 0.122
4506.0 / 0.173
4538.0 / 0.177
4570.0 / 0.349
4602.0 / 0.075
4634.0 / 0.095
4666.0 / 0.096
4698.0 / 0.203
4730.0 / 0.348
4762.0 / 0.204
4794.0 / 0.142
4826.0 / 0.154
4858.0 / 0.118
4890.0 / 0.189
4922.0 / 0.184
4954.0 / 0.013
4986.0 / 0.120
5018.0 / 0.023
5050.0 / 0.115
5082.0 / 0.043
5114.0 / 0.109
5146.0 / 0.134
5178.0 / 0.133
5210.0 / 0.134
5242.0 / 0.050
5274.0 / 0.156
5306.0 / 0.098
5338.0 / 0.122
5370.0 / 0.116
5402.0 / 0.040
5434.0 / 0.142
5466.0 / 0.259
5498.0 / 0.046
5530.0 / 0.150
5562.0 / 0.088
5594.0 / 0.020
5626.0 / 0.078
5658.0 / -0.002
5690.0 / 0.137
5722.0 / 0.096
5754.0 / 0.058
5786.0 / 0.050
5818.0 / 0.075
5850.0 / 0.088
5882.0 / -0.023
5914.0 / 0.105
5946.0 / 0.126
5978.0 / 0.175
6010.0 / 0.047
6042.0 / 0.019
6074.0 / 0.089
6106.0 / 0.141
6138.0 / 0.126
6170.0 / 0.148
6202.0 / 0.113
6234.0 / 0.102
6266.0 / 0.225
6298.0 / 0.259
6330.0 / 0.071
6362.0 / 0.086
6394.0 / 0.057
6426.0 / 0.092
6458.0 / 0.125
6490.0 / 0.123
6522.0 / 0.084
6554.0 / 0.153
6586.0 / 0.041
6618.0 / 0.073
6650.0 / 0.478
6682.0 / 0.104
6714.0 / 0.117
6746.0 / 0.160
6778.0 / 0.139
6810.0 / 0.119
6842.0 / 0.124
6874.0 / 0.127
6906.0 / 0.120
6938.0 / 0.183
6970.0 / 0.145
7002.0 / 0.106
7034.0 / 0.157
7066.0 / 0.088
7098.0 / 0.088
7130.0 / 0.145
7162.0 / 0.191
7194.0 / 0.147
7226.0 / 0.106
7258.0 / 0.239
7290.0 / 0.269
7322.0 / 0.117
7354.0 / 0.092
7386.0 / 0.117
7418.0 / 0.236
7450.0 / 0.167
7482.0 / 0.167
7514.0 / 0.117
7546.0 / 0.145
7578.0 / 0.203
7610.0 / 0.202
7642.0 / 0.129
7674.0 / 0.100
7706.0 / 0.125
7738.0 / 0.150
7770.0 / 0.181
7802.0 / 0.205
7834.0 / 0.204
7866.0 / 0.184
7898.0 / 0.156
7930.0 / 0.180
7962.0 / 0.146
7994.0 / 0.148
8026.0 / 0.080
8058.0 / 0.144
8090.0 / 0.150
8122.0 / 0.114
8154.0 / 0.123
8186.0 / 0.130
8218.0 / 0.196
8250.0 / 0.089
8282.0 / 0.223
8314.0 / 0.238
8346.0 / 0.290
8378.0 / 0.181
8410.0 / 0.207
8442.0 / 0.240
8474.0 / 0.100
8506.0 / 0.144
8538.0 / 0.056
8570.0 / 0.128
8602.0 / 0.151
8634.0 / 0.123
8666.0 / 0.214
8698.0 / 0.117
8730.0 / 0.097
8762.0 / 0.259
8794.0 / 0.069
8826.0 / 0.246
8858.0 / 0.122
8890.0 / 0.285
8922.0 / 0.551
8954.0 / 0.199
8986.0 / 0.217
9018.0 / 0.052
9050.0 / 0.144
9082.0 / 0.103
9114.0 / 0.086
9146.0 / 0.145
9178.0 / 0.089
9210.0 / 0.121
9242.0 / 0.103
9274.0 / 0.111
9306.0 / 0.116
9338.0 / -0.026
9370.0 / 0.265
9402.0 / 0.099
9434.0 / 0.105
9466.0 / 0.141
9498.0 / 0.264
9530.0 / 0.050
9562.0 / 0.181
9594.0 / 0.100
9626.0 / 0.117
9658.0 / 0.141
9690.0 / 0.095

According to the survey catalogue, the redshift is 0.780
